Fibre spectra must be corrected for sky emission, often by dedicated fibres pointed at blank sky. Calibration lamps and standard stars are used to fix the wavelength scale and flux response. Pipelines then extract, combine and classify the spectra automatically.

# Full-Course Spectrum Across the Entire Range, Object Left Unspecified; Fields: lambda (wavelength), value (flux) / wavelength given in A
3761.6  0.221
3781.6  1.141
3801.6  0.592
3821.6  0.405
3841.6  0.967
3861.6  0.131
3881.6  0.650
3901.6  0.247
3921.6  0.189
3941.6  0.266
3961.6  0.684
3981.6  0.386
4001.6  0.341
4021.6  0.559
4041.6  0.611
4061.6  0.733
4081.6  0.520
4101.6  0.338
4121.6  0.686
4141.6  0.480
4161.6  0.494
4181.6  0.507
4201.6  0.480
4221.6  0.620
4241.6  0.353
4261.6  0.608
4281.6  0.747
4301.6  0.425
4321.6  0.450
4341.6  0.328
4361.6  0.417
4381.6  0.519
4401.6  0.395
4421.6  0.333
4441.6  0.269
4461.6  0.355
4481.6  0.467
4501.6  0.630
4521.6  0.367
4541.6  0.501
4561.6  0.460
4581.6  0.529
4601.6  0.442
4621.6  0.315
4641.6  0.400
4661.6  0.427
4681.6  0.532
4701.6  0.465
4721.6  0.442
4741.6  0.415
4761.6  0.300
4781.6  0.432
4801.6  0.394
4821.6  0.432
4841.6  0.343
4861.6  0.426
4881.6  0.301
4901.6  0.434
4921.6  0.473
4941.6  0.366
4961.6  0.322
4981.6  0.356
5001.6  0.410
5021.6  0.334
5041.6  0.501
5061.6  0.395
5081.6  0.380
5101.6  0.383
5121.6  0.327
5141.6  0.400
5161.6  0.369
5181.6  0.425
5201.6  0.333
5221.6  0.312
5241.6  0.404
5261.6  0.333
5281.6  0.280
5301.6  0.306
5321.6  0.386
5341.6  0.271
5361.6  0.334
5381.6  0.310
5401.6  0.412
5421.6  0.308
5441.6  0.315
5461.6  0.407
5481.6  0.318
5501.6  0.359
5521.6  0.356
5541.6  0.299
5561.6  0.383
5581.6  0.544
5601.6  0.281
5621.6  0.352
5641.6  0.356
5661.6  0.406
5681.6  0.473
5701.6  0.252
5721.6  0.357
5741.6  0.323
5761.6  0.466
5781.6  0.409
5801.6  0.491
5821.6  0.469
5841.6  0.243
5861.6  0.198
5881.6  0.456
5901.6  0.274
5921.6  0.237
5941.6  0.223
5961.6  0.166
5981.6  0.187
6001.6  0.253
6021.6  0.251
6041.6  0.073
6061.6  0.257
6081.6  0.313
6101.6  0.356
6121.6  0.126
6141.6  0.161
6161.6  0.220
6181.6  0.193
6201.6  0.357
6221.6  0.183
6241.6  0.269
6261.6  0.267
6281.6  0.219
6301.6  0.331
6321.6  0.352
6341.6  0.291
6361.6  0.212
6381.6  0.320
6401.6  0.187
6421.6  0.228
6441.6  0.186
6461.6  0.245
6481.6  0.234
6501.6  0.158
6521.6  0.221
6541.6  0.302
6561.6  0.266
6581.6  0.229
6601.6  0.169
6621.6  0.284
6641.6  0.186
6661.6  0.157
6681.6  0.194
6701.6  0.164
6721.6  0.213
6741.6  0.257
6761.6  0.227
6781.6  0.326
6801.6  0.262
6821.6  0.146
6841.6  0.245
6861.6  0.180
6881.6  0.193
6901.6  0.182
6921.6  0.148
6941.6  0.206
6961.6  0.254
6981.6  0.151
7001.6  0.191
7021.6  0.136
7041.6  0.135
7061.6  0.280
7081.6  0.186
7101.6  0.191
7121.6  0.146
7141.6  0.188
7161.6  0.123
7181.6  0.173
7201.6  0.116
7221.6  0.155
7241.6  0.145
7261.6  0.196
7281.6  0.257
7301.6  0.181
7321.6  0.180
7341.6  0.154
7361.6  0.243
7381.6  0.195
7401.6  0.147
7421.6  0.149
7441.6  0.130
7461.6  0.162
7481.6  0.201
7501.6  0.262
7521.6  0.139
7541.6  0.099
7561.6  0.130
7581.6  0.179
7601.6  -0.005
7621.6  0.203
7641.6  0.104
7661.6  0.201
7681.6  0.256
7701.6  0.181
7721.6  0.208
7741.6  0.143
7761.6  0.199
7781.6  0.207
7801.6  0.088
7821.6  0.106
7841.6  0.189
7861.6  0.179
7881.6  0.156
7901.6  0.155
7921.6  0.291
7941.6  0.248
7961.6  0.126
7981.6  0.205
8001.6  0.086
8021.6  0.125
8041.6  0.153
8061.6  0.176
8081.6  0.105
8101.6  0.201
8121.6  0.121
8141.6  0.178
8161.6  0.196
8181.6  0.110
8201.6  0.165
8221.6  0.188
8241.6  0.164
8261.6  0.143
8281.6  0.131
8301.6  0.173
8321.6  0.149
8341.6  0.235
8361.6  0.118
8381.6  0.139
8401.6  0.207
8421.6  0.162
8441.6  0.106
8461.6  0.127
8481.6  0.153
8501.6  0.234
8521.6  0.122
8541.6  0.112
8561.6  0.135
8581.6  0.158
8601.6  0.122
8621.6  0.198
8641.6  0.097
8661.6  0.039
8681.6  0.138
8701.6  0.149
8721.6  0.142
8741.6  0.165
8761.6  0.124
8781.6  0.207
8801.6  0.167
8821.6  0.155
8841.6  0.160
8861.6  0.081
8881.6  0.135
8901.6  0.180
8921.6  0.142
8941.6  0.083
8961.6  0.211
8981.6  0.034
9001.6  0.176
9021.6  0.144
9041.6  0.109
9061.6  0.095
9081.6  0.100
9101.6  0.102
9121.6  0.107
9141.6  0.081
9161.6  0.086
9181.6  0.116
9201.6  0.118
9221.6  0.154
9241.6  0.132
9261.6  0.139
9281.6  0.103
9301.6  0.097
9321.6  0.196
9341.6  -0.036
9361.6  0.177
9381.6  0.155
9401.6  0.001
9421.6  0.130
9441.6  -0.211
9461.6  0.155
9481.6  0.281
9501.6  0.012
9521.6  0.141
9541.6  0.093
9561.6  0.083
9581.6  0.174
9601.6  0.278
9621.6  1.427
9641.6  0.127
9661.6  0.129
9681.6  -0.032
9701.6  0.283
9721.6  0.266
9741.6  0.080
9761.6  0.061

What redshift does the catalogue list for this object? 1.579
